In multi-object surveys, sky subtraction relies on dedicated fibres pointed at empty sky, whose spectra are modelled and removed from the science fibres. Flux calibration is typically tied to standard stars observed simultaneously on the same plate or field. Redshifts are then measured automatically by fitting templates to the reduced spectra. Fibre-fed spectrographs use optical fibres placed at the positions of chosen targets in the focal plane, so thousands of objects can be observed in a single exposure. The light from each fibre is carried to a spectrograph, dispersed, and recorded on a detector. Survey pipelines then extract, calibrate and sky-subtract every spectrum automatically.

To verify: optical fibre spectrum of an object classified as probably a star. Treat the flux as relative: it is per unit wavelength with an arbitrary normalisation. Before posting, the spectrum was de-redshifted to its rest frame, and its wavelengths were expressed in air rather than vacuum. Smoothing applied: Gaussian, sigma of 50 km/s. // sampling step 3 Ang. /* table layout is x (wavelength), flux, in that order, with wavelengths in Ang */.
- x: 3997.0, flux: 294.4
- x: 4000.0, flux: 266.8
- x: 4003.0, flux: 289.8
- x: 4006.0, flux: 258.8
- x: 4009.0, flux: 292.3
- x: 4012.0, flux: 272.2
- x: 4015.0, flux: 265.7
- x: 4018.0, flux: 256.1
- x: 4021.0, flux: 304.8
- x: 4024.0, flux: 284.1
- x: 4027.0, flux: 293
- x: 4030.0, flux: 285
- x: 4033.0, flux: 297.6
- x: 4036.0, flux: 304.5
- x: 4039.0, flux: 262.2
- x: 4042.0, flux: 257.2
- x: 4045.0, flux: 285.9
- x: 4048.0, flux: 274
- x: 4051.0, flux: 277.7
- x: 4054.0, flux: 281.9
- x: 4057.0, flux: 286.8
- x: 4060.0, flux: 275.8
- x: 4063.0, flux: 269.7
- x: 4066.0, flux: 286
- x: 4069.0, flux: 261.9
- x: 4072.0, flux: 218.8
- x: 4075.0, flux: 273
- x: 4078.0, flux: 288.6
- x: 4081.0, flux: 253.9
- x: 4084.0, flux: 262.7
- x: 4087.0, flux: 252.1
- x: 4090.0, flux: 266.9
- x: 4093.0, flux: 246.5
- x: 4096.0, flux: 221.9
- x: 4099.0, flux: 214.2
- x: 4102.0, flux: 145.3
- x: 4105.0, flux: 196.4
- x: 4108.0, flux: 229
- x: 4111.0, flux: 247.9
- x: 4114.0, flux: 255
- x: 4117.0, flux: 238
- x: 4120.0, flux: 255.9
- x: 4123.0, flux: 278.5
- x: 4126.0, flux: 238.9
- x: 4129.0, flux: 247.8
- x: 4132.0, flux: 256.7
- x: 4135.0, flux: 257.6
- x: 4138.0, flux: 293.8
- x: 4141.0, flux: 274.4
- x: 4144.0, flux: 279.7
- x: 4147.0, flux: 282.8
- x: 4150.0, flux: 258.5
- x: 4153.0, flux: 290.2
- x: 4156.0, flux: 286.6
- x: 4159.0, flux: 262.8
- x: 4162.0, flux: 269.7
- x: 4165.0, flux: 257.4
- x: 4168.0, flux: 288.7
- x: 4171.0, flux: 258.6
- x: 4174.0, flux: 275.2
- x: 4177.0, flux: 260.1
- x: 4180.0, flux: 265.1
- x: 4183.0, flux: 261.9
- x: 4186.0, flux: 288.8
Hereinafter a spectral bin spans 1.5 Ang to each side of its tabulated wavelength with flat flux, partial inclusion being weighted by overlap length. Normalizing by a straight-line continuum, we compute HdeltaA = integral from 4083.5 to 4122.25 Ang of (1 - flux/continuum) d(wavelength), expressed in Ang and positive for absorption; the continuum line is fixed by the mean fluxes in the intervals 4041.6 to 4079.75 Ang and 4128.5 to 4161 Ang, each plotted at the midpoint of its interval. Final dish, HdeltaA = 5.6 Ang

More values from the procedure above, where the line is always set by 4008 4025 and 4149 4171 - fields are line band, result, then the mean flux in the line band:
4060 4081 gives 0.78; 266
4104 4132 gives 3.05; 245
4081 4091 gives 0.60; 259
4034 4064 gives -0.08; 278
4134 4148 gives -0.24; 278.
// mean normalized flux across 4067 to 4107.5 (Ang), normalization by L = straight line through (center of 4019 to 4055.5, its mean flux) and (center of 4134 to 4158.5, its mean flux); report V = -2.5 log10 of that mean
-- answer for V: 0.18 mag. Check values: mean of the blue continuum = 284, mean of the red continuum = 278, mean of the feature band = 239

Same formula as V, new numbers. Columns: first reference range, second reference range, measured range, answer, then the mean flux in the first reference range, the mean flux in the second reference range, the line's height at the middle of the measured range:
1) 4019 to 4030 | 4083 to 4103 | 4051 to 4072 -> -0.057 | 291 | 231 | 259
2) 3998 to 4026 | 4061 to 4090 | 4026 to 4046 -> -0.044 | 277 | 263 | 272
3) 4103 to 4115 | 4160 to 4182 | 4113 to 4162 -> -0.086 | 228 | 268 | 246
